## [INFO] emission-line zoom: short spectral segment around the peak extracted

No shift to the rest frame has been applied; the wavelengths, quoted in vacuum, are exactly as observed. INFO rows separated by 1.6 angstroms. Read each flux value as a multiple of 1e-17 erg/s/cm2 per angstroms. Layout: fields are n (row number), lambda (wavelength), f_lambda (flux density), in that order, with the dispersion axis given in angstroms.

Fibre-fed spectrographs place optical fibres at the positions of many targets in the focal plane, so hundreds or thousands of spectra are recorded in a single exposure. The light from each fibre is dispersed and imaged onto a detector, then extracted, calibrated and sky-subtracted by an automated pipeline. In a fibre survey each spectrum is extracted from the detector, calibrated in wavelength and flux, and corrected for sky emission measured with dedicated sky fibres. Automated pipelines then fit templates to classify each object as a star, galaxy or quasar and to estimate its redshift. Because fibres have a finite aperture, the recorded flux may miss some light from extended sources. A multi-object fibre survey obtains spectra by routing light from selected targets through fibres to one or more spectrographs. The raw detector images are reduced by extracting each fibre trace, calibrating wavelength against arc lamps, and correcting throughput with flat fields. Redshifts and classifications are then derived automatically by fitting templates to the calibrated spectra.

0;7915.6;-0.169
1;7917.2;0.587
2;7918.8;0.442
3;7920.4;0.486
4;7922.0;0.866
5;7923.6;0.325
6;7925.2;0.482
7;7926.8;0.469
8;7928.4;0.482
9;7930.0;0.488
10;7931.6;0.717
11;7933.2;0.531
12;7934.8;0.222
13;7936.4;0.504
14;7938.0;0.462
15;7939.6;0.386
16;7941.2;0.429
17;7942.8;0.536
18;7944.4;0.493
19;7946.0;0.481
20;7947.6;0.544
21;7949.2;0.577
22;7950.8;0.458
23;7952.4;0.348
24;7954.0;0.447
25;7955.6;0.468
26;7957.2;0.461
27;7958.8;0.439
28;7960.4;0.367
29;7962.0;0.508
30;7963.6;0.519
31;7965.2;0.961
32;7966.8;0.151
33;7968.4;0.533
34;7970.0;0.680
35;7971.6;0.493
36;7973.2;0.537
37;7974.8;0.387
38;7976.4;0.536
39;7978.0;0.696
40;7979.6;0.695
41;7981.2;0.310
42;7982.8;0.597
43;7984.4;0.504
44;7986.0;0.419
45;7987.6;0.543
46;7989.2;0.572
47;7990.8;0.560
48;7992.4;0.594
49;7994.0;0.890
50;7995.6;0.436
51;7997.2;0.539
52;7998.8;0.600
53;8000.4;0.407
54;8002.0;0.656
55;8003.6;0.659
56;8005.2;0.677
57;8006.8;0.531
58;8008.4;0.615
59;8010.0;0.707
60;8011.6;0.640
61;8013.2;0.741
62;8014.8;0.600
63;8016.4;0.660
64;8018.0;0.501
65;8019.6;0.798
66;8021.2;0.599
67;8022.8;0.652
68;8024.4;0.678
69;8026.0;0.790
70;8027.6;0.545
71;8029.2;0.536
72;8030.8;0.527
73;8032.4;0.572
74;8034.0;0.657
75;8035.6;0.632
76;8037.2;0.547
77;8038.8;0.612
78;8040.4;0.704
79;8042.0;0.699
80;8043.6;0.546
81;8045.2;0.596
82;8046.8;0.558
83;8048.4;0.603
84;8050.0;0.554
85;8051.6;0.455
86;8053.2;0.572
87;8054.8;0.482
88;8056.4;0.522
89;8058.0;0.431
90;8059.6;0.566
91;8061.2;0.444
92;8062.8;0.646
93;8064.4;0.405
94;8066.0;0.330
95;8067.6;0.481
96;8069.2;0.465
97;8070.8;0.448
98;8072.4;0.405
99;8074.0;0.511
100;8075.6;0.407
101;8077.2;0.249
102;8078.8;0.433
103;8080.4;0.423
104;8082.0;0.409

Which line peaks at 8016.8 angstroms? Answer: Mg II 2798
